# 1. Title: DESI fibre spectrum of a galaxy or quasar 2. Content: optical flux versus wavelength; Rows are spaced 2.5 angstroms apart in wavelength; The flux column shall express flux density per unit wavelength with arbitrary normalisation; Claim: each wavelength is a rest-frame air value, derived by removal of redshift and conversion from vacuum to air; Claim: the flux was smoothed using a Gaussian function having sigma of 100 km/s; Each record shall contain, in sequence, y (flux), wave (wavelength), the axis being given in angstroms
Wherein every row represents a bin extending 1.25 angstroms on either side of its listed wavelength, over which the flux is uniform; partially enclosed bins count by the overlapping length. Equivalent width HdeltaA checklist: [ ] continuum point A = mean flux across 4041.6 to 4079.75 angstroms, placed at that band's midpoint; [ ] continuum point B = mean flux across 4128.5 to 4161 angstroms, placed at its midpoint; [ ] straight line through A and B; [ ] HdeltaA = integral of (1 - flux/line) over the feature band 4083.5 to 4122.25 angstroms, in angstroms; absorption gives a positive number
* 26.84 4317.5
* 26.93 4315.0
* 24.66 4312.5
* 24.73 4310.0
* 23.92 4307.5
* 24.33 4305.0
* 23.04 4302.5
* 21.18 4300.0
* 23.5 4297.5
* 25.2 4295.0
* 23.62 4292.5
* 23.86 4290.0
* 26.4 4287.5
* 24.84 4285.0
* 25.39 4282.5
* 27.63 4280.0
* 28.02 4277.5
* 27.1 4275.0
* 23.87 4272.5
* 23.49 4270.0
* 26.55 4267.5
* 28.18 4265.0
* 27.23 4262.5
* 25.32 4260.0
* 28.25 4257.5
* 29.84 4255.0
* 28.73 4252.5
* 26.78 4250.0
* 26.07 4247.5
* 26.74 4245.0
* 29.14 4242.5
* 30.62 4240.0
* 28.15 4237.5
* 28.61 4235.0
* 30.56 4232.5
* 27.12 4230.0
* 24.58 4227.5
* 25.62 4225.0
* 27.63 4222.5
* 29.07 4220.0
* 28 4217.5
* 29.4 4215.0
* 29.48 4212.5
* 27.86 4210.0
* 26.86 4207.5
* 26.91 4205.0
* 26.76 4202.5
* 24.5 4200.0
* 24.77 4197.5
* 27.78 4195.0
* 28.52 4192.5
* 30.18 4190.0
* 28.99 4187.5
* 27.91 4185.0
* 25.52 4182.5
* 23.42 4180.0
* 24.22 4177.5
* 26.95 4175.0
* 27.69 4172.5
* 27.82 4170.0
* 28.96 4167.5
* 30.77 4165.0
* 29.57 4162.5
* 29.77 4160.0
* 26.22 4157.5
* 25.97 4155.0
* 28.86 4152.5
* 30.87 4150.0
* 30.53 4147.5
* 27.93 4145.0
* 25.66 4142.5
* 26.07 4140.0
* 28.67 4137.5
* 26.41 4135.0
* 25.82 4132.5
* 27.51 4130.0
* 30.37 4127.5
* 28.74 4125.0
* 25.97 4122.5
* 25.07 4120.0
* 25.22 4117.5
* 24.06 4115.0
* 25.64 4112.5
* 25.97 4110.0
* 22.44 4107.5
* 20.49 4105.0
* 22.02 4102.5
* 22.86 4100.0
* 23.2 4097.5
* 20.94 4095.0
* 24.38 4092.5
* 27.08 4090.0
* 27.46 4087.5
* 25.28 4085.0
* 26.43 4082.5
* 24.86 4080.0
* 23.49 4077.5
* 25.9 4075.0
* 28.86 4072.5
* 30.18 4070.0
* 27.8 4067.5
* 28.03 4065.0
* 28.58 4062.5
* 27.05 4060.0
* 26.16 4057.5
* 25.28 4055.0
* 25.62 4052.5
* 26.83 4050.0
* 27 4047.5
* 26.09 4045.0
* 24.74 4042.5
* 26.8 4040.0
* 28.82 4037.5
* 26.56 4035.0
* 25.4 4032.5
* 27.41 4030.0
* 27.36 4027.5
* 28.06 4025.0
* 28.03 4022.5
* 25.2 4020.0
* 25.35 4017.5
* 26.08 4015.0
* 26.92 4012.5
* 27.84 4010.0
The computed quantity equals 4.3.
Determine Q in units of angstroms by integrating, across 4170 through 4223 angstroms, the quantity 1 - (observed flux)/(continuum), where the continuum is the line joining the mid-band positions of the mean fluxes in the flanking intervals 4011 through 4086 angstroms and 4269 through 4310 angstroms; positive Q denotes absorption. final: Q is -3.73 angstroms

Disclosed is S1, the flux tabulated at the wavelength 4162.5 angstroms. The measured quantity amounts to 29.57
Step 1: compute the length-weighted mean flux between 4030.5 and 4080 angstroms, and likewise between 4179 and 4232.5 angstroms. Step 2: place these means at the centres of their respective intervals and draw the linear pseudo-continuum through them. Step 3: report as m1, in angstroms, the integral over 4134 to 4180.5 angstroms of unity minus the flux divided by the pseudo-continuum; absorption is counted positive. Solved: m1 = -1.1 angstroms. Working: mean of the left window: 26.8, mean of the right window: 27.3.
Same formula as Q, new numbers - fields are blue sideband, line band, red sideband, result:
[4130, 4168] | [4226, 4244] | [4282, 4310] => -1.8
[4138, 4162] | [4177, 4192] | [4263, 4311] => 0.2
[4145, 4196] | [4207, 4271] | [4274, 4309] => -3.6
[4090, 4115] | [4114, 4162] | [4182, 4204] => -4.8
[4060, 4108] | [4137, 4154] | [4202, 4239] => -1.2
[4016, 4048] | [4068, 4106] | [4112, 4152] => 2.8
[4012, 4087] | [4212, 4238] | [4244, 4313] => -2.1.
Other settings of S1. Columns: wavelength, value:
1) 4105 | 20.49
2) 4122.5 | 25.97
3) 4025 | 28.06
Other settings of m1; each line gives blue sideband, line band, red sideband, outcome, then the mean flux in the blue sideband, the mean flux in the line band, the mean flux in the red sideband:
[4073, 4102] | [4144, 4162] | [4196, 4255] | -1.7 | 24.8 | 28.6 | 27.6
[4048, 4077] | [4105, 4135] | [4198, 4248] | 1.7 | 27.2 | 25.9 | 27.7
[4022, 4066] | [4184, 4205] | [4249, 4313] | -1.1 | 26.9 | 27.4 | 25.6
